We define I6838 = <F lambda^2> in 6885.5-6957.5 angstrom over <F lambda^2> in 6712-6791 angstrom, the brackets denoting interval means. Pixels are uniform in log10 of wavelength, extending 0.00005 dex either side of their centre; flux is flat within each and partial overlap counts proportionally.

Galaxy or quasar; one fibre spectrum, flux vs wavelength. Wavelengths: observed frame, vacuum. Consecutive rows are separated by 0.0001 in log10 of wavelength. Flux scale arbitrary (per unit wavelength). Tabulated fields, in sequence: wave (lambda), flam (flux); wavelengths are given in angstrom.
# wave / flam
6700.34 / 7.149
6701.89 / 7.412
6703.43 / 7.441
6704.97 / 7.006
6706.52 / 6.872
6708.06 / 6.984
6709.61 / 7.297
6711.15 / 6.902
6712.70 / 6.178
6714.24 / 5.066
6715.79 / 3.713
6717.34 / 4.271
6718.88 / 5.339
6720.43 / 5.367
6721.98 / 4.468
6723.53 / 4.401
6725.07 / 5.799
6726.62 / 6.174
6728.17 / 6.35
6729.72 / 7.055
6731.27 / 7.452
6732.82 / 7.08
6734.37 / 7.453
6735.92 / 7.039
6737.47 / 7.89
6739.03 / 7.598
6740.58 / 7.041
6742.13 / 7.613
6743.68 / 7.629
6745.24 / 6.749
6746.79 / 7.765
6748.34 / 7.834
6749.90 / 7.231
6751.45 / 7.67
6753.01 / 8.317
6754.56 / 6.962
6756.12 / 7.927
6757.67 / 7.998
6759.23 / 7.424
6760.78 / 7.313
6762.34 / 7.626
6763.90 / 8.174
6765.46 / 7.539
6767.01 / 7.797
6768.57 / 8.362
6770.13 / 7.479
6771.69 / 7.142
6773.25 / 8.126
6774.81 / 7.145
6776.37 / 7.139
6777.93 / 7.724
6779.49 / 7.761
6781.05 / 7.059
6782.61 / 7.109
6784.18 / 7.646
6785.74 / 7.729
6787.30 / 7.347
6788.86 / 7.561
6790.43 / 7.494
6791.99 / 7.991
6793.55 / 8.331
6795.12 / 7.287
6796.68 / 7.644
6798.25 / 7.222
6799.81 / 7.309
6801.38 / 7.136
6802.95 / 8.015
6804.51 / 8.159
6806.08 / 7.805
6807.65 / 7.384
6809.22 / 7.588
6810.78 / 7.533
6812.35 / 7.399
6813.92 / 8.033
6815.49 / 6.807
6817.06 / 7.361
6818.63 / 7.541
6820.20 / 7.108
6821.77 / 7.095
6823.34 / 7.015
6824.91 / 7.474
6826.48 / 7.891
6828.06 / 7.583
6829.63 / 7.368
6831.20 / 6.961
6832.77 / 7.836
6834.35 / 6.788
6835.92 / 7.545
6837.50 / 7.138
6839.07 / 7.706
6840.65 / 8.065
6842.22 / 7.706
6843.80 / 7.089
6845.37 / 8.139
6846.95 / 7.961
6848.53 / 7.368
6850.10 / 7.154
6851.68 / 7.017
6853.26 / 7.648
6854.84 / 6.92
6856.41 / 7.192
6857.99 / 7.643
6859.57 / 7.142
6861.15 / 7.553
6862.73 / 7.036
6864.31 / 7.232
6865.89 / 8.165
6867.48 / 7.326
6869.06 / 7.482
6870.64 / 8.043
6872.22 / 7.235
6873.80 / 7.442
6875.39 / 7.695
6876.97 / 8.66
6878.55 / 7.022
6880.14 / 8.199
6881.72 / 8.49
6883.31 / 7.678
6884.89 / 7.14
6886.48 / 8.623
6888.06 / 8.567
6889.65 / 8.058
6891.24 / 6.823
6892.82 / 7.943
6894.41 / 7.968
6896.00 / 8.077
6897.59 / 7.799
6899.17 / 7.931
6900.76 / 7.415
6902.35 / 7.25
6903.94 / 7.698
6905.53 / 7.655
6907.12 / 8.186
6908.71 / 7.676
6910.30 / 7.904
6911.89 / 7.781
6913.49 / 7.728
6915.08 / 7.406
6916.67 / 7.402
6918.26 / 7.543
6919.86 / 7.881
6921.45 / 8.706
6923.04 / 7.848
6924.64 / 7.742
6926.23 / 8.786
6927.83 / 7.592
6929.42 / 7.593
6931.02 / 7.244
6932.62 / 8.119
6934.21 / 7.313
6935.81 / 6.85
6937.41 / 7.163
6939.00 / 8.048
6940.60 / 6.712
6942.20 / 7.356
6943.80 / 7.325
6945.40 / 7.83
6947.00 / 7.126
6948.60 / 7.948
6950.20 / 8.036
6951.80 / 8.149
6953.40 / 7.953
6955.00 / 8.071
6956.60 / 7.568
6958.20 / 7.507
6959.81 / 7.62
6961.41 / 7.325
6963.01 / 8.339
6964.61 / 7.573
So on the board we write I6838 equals 1.2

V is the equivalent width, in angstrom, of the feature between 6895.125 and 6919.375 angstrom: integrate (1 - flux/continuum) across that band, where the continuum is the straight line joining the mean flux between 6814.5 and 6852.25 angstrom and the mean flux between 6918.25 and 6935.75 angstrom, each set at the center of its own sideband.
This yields 0.1 angstrom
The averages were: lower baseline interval 7.41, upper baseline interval 7.82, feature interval 7.7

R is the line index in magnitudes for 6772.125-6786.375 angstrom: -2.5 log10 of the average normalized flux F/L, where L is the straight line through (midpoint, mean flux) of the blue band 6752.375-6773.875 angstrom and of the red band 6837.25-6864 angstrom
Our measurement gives 0.03 mag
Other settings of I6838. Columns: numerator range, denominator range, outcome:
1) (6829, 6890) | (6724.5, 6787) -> 1.05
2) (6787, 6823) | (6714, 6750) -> 1.19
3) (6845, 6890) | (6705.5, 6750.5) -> 1.22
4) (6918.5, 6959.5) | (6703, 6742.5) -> 1.29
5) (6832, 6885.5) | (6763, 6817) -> 1.02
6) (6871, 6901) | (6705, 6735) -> 1.37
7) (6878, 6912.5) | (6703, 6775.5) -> 1.18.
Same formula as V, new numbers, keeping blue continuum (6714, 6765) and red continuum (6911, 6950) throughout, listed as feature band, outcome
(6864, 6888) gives -1.30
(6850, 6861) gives 0.06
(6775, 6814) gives -2.87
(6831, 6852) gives -0.69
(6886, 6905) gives -0.89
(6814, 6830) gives -0.43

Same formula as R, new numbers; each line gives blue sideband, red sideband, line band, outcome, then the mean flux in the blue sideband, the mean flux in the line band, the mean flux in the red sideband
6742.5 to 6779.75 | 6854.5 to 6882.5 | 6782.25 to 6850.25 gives 0.01 mag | 7.62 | 7.52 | 7.59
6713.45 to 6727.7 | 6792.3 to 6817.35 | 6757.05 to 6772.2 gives -0.21 mag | 4.99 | 7.69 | 7.57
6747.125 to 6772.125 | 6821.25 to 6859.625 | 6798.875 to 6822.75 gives 0.01 mag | 7.68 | 7.48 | 7.43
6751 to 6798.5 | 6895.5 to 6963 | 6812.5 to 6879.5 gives 0.03 mag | 7.62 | 7.46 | 7.69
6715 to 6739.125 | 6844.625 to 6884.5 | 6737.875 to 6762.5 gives -0.20 mag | 6.05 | 7.55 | 7.57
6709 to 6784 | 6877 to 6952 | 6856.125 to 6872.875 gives 0.01 mag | 6.98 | 7.47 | 7.74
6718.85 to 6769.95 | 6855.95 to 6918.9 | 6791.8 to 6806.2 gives -0.05 mag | 7.14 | 7.67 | 7.7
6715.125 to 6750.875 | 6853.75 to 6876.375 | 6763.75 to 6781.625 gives -0.12 mag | 6.51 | 7.61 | 7.45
